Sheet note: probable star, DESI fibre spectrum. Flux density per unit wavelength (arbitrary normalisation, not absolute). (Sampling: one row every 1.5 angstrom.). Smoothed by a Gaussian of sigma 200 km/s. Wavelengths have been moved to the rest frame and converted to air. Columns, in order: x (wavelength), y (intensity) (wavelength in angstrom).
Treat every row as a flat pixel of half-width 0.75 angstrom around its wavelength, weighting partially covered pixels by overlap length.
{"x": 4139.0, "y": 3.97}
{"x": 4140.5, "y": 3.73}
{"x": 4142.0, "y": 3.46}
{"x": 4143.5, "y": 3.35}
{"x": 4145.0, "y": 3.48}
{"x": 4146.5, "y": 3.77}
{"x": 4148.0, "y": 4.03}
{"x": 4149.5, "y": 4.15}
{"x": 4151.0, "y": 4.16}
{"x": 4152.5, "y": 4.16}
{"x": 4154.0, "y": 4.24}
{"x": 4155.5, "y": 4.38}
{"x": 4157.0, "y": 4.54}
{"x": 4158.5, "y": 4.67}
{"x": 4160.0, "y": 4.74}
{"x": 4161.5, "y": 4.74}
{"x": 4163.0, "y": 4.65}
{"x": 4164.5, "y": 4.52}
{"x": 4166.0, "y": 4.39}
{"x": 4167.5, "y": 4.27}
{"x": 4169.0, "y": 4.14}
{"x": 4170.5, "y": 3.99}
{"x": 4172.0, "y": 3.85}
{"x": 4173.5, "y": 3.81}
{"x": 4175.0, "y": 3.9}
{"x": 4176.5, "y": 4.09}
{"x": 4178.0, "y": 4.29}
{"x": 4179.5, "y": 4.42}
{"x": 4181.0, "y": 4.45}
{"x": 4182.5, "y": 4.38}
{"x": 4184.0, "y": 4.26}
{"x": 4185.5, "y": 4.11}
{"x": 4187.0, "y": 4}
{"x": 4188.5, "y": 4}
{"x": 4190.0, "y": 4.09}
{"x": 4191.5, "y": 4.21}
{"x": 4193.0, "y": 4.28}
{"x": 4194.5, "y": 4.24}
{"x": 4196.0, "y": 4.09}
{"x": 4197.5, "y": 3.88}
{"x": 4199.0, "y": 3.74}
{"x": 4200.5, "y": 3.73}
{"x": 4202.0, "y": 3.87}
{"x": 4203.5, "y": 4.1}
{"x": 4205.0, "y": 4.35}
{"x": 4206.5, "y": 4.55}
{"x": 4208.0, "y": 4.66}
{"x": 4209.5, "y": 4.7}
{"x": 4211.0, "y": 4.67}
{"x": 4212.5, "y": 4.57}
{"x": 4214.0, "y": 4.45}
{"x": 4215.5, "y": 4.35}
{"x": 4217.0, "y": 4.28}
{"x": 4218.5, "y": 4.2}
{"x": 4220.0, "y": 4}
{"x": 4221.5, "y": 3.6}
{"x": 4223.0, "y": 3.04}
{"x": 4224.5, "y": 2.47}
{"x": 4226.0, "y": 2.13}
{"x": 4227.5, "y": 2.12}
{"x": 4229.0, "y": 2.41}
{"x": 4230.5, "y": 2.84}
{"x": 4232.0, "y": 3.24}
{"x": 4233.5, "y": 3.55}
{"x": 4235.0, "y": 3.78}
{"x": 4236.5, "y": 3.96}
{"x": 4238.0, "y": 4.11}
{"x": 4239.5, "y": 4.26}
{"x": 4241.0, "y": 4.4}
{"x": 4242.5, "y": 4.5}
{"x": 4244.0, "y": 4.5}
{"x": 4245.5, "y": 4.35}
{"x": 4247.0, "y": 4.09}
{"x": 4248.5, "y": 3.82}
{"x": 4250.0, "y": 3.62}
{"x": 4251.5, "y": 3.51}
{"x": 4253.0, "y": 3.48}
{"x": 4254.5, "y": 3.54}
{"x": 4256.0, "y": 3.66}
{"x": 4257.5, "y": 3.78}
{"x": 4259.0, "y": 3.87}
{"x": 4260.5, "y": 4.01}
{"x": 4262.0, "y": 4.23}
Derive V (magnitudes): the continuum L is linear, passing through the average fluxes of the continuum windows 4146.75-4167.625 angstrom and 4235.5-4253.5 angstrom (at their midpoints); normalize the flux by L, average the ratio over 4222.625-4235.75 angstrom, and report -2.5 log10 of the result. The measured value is 0.40 mag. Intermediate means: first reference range 4.39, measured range 2.84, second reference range 4.05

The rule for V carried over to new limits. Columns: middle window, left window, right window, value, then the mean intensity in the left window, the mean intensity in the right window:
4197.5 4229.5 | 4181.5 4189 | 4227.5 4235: -0.106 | 4.17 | 3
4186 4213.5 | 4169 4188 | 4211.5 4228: -0.097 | 4.13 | 3.6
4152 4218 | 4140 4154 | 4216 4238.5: -0.189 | 3.83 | 3.32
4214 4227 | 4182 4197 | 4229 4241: 0.083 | 4.16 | 3.64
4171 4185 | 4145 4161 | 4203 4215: 0.054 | 4.25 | 4.51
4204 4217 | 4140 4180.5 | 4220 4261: -0.188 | 4.15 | 3.58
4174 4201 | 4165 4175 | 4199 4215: 0.019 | 4.07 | 4.34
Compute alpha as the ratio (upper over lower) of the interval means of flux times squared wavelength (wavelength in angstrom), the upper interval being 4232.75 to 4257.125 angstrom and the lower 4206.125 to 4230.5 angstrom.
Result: 1.1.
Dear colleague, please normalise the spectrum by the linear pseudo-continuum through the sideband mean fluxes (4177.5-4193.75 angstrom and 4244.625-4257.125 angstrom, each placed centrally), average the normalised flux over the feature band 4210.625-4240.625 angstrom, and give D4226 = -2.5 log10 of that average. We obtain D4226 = 0.101 mag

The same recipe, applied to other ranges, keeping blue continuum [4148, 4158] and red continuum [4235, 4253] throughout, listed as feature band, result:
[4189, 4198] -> 0.010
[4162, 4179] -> 0.010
